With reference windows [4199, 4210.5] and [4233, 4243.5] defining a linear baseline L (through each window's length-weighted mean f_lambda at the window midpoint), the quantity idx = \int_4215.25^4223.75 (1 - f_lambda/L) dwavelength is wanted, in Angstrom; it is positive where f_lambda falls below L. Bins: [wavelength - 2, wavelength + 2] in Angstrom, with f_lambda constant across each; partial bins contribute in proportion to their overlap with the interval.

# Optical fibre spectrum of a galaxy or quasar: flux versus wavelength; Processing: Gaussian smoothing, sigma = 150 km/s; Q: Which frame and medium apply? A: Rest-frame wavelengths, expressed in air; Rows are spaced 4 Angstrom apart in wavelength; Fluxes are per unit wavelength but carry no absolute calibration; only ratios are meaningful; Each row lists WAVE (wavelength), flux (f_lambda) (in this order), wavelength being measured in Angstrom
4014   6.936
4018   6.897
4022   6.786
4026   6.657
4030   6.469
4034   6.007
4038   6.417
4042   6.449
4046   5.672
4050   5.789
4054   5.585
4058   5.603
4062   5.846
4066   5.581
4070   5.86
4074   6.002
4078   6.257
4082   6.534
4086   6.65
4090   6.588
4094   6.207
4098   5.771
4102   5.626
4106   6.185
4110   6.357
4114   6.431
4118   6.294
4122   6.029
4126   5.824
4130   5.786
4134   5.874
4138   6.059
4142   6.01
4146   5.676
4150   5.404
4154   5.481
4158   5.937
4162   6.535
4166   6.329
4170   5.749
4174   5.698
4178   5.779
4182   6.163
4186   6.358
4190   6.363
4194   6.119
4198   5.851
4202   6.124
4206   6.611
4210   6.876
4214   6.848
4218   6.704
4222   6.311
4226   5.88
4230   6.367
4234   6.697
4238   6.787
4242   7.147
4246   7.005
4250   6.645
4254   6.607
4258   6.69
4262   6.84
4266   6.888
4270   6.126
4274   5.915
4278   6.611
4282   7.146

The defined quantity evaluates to 0.1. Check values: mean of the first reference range 6.43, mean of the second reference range 6.88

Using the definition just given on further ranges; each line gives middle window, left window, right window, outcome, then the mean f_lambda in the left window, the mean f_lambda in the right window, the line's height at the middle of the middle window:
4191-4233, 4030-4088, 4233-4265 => 1.77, 6.03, 6.81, 6.66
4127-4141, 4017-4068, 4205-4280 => 0.96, 6.12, 6.61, 6.34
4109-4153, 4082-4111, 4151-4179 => 0.80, 6.22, 5.92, 6.06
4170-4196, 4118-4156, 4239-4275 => 0.40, 5.82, 6.68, 6.15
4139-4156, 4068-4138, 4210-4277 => 1.66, 6.13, 6.6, 6.28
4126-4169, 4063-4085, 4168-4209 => 1.32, 6.07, 6.1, 6.09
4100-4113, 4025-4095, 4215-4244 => 0.32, 6.11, 6.57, 6.24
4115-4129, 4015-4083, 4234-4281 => 0.60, 6.15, 6.67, 6.33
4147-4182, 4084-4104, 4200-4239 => 2.68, 6.17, 6.51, 6.36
